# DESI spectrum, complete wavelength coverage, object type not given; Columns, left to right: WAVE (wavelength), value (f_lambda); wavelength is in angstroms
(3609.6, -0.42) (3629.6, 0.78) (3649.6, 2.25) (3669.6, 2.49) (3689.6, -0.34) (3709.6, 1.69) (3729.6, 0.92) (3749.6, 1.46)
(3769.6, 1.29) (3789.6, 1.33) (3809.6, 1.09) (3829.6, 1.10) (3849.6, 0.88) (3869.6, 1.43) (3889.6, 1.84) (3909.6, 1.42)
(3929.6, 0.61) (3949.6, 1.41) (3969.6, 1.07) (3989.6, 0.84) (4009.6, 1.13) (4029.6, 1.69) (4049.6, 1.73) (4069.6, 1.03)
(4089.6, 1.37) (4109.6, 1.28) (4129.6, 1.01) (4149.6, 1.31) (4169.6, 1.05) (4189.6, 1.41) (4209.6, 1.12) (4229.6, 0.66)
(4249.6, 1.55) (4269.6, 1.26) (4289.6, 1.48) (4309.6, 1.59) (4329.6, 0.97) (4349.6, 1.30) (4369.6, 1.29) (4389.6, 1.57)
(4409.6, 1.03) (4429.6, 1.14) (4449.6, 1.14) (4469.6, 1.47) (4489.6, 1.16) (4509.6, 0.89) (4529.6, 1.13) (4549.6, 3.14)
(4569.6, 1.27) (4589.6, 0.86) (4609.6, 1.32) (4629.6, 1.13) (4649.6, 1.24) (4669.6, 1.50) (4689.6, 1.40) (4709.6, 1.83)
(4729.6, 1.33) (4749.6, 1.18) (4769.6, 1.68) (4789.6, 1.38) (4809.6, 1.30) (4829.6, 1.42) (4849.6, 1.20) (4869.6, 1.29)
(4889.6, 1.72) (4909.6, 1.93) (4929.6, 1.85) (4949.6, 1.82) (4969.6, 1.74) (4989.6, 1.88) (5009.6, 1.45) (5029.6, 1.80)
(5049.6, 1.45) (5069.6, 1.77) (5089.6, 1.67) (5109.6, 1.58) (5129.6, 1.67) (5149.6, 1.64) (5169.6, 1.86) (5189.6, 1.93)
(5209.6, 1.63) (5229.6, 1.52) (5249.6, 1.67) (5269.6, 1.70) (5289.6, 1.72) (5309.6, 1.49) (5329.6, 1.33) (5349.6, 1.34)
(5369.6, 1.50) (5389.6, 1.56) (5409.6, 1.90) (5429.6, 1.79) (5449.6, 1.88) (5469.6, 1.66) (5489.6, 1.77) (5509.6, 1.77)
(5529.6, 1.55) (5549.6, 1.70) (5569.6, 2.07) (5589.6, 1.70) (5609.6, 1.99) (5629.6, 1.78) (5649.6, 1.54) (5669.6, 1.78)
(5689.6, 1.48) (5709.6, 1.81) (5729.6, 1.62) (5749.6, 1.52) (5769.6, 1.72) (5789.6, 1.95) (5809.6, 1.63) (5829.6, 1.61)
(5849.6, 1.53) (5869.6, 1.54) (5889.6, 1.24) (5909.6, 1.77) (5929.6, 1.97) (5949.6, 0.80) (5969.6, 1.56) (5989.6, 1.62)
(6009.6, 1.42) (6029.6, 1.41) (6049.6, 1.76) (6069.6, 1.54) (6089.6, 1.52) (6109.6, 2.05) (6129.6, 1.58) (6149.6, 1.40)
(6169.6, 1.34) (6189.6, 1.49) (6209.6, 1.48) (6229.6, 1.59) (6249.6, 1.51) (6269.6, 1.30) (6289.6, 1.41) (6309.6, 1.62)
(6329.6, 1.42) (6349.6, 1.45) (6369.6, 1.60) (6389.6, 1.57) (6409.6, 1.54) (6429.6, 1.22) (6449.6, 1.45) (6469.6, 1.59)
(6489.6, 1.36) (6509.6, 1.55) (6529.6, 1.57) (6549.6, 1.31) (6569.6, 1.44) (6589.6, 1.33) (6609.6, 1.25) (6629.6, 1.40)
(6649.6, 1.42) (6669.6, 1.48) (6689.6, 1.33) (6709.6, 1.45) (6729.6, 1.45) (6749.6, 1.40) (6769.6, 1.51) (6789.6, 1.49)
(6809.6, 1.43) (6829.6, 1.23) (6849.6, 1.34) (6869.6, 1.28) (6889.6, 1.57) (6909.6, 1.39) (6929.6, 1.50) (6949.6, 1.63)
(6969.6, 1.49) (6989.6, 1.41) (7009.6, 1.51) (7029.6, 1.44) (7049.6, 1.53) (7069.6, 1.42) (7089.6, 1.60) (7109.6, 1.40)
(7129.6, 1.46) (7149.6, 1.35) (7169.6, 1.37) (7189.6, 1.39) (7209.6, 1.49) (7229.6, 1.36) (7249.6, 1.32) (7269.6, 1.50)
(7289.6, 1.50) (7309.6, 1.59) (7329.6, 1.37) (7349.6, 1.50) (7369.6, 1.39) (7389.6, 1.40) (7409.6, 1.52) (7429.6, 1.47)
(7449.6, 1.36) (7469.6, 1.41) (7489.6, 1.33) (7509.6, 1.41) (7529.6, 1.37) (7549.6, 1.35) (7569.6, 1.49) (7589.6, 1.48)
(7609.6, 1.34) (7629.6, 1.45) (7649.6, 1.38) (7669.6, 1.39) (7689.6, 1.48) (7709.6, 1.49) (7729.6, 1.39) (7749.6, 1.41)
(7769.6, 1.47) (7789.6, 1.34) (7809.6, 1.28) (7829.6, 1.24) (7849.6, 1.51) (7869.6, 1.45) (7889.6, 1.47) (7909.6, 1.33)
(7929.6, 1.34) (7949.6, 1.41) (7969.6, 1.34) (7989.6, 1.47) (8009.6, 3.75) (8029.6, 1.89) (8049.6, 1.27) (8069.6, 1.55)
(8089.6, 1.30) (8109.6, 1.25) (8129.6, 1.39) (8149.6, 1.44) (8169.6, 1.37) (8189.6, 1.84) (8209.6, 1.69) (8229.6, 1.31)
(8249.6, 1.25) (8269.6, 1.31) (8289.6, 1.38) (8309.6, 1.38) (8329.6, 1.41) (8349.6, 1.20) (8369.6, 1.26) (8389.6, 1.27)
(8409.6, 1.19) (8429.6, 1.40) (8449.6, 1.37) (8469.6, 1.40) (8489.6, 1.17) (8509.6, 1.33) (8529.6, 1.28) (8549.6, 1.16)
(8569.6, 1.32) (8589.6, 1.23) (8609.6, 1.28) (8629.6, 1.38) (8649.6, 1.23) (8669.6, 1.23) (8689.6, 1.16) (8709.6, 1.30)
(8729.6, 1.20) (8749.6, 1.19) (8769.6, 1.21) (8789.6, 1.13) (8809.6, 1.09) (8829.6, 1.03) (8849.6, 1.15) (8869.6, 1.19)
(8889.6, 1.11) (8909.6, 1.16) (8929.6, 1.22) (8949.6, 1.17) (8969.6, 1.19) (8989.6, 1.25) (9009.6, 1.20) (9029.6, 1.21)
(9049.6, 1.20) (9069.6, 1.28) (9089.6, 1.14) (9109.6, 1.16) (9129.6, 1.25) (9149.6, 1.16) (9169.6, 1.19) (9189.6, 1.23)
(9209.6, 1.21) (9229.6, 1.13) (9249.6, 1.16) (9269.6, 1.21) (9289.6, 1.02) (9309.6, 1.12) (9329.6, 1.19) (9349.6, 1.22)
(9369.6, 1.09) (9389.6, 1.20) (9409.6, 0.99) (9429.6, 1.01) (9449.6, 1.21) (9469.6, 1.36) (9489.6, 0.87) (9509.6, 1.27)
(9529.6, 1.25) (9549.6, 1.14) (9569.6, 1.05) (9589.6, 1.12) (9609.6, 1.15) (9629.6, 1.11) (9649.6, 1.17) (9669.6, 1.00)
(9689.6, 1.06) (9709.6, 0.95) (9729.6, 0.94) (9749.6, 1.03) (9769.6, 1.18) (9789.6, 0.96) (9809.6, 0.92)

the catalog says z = 0.22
